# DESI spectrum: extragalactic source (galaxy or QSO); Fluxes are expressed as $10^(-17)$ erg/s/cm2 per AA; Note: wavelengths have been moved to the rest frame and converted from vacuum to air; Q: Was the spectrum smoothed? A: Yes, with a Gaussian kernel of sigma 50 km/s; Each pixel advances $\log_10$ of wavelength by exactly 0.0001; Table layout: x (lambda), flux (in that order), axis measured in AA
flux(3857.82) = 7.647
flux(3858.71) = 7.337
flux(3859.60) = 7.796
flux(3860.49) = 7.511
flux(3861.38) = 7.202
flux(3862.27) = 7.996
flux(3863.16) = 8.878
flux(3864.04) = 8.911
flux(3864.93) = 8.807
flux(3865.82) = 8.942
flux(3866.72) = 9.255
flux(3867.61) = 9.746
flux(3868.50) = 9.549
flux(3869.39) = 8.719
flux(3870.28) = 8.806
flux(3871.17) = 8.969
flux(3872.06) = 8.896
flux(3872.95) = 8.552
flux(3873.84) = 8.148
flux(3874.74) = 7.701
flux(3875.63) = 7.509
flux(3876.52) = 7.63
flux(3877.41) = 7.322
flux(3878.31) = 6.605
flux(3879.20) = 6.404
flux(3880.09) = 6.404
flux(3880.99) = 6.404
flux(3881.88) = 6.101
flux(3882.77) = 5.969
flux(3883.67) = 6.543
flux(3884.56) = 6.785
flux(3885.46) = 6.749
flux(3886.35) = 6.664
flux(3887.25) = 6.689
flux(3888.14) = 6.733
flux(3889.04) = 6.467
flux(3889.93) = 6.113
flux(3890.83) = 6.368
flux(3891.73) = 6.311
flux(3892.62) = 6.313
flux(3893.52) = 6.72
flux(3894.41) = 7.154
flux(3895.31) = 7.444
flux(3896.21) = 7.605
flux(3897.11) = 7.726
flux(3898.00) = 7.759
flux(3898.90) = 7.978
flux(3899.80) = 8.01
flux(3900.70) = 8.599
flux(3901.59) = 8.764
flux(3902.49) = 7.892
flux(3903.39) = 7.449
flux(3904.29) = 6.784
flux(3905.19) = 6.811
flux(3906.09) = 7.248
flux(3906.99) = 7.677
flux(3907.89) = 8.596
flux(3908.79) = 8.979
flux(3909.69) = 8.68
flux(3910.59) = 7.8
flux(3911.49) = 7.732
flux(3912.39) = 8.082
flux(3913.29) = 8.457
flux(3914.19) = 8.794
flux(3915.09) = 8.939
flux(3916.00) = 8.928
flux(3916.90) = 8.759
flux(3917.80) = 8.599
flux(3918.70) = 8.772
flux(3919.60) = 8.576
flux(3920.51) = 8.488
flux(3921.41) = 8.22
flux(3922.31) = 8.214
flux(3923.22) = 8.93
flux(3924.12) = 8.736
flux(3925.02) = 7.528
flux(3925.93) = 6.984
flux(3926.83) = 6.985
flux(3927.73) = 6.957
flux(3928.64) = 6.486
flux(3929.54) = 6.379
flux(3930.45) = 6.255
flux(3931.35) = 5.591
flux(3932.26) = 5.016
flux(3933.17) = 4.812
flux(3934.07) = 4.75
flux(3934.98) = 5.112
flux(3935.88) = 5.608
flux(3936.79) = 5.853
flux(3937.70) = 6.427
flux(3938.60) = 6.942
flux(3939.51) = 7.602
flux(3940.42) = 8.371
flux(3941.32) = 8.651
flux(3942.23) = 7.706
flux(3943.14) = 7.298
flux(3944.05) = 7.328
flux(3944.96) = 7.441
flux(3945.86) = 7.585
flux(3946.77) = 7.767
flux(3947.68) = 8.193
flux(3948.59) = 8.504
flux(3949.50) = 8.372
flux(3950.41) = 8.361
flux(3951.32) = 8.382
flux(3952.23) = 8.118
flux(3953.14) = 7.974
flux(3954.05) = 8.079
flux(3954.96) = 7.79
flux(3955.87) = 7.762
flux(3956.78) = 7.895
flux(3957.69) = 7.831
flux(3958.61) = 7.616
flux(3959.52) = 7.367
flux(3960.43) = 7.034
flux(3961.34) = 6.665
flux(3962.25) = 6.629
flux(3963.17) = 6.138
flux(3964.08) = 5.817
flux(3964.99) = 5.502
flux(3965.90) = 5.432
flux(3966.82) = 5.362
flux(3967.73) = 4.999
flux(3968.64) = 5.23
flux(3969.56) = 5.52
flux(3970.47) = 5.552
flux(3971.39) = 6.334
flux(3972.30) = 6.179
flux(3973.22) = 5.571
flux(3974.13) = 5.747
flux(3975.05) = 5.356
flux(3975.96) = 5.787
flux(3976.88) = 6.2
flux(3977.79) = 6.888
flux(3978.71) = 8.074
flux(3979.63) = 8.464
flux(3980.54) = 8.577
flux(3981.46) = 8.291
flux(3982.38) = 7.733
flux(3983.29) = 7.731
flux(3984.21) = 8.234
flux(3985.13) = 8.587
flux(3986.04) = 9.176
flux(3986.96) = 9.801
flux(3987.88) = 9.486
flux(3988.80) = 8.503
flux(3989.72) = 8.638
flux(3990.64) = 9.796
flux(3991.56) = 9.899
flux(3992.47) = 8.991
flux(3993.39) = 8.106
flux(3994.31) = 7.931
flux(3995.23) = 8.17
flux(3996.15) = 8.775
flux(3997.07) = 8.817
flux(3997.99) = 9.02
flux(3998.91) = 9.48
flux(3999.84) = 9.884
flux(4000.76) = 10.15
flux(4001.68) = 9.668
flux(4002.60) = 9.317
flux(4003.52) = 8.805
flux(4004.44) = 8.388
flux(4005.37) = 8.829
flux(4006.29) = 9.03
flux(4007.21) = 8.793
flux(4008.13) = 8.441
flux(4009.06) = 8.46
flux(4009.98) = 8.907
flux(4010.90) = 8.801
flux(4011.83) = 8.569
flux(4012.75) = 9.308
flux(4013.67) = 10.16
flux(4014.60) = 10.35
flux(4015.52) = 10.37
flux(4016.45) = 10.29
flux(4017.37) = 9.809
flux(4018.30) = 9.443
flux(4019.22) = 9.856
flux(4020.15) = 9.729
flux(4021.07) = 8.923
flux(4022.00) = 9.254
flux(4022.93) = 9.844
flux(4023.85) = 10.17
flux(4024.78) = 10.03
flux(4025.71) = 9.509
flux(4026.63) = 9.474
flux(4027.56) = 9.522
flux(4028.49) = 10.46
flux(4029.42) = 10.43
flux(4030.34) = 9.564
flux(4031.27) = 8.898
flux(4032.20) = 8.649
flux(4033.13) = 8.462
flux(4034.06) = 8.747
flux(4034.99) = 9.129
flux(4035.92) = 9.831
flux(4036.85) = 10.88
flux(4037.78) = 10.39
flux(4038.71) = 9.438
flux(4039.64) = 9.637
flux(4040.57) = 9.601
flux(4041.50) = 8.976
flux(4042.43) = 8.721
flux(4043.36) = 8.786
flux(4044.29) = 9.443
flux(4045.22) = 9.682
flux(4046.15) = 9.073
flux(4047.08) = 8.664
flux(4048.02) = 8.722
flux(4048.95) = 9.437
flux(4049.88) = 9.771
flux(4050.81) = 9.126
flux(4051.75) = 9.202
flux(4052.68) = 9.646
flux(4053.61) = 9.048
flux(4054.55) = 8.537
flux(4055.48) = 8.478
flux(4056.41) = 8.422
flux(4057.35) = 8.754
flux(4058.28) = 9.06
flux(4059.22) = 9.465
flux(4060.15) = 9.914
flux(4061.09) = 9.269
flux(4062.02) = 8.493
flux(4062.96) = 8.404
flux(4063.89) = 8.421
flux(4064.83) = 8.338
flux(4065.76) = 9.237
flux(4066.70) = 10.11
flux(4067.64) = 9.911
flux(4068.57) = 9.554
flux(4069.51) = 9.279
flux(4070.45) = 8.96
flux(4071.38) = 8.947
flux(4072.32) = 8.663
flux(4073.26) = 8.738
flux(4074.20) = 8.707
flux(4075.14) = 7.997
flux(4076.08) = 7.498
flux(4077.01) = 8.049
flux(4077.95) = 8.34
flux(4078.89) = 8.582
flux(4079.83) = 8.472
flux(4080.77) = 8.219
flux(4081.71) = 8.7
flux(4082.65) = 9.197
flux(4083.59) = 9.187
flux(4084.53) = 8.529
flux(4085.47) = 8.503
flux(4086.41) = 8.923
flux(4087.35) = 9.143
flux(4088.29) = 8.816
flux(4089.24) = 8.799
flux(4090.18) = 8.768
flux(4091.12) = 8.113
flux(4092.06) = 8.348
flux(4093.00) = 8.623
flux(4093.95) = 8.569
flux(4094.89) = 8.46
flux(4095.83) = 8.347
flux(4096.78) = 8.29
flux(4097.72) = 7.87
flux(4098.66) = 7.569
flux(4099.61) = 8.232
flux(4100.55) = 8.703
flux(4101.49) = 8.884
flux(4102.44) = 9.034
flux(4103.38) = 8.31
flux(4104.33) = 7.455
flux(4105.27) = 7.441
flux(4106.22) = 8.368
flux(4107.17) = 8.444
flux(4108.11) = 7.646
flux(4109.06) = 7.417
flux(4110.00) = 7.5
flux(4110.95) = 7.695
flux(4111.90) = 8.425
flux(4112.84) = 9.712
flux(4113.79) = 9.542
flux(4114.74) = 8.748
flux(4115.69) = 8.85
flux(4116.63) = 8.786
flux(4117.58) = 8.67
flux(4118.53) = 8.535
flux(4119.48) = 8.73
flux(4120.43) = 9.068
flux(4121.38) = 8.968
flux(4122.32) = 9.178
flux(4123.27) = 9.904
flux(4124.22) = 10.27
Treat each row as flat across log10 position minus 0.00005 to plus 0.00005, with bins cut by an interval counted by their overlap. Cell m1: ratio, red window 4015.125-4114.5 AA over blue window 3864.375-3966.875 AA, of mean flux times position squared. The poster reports 1.29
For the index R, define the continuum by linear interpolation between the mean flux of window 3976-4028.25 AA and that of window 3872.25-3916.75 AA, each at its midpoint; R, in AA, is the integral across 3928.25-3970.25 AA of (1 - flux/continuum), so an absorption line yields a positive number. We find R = 7.0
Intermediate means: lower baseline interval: 7.43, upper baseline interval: 9.01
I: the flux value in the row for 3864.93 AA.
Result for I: 8.807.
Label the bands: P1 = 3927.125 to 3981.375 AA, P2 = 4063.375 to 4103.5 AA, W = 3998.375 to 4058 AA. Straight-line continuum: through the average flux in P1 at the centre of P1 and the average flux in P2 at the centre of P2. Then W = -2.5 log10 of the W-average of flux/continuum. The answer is -0.19 mag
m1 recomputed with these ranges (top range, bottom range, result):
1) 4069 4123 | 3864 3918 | 1.23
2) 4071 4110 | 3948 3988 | 1.24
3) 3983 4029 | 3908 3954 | 1.26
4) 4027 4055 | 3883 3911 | 1.37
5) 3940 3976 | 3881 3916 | 0.97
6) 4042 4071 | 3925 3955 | 1.36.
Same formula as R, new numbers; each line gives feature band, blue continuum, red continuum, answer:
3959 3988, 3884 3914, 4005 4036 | 6.14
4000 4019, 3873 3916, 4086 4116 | -3.25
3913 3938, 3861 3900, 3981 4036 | 2.61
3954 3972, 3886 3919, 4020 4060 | 4.10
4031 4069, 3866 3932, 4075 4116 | -4.36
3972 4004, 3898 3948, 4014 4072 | 0.94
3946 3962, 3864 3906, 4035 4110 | 0.28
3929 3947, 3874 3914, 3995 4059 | 3.06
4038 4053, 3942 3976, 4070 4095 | -2.18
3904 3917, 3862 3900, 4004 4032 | -0.33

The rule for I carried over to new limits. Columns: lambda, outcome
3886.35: 6.664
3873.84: 8.148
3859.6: 7.796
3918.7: 8.772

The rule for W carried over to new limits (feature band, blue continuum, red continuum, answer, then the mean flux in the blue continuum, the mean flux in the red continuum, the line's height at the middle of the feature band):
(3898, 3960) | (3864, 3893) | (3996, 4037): 0.072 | 7.47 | 9.4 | 8.17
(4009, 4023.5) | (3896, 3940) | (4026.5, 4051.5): -0.060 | 7.51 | 9.38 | 9.03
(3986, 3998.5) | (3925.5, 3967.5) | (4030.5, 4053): -0.109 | 6.96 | 9.29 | 8.08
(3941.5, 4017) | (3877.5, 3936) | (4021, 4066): 0.051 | 7.27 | 9.27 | 8.33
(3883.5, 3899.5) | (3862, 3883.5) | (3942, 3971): 0.129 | 7.99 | 7.09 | 7.79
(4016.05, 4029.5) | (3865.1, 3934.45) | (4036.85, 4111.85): -0.164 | 7.55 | 8.74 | 8.39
